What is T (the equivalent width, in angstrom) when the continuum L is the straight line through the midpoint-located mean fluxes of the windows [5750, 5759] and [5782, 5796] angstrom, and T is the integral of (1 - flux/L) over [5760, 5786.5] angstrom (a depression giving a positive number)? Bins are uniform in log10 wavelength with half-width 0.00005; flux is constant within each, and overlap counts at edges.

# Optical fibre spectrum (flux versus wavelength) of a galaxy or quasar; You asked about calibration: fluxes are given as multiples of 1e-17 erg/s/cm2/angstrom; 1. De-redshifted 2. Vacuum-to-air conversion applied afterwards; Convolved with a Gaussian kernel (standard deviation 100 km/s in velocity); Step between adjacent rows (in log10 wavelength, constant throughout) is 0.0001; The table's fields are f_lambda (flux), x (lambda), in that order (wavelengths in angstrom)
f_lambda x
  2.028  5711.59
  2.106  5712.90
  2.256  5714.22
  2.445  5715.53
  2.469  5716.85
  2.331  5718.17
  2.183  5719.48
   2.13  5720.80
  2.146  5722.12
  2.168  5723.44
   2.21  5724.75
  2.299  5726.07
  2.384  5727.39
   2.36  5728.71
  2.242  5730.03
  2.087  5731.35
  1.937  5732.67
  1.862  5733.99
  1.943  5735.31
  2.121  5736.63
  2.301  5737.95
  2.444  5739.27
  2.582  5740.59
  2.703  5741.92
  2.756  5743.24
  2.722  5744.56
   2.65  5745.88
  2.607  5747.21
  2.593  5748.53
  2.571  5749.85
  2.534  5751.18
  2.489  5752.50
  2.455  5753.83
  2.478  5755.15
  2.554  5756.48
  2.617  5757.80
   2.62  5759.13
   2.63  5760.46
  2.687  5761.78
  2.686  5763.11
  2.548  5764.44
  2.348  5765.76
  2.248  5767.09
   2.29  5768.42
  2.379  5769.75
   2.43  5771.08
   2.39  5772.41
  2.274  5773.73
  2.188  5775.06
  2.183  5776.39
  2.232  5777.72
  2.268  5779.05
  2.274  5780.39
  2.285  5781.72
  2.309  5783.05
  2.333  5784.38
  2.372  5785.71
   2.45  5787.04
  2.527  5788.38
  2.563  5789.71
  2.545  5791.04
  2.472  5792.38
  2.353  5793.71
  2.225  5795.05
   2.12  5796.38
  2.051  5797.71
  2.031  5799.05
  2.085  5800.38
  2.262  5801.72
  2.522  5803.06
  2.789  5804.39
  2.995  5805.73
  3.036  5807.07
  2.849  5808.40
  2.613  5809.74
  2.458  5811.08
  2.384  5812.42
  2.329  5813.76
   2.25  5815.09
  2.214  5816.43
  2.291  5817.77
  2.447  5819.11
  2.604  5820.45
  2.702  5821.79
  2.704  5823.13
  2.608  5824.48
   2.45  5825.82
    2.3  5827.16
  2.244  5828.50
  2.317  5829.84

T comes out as 1.0 angstrom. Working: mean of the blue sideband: 2.53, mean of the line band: 2.37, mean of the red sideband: 2.41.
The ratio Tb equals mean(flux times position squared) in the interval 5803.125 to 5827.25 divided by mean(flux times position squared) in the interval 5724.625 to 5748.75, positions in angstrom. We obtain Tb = 1.12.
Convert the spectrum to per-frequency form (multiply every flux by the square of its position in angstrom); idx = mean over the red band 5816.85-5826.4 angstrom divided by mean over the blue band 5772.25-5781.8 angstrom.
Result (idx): 1.1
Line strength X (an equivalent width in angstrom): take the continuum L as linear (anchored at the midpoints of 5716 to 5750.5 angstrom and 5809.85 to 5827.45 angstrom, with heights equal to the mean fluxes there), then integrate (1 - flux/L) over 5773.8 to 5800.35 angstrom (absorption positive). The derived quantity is 1.2 angstrom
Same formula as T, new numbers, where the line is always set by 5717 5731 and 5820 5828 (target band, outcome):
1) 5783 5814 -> 0.3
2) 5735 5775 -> -2.5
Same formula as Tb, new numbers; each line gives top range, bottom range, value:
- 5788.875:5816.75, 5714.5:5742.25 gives 1.11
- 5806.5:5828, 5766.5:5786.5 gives 1.11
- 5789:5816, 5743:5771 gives 0.98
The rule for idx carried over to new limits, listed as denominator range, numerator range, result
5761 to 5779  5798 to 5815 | 1.07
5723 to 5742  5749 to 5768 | 1.15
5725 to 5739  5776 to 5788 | 1.09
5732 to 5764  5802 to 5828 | 1.05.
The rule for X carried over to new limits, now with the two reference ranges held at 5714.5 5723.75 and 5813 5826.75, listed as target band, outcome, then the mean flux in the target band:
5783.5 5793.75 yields -0.2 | 2.46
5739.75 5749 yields -1.4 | 2.66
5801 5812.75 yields -1.1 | 2.66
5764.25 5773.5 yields 0.0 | 2.36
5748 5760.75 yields -1.2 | 2.55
